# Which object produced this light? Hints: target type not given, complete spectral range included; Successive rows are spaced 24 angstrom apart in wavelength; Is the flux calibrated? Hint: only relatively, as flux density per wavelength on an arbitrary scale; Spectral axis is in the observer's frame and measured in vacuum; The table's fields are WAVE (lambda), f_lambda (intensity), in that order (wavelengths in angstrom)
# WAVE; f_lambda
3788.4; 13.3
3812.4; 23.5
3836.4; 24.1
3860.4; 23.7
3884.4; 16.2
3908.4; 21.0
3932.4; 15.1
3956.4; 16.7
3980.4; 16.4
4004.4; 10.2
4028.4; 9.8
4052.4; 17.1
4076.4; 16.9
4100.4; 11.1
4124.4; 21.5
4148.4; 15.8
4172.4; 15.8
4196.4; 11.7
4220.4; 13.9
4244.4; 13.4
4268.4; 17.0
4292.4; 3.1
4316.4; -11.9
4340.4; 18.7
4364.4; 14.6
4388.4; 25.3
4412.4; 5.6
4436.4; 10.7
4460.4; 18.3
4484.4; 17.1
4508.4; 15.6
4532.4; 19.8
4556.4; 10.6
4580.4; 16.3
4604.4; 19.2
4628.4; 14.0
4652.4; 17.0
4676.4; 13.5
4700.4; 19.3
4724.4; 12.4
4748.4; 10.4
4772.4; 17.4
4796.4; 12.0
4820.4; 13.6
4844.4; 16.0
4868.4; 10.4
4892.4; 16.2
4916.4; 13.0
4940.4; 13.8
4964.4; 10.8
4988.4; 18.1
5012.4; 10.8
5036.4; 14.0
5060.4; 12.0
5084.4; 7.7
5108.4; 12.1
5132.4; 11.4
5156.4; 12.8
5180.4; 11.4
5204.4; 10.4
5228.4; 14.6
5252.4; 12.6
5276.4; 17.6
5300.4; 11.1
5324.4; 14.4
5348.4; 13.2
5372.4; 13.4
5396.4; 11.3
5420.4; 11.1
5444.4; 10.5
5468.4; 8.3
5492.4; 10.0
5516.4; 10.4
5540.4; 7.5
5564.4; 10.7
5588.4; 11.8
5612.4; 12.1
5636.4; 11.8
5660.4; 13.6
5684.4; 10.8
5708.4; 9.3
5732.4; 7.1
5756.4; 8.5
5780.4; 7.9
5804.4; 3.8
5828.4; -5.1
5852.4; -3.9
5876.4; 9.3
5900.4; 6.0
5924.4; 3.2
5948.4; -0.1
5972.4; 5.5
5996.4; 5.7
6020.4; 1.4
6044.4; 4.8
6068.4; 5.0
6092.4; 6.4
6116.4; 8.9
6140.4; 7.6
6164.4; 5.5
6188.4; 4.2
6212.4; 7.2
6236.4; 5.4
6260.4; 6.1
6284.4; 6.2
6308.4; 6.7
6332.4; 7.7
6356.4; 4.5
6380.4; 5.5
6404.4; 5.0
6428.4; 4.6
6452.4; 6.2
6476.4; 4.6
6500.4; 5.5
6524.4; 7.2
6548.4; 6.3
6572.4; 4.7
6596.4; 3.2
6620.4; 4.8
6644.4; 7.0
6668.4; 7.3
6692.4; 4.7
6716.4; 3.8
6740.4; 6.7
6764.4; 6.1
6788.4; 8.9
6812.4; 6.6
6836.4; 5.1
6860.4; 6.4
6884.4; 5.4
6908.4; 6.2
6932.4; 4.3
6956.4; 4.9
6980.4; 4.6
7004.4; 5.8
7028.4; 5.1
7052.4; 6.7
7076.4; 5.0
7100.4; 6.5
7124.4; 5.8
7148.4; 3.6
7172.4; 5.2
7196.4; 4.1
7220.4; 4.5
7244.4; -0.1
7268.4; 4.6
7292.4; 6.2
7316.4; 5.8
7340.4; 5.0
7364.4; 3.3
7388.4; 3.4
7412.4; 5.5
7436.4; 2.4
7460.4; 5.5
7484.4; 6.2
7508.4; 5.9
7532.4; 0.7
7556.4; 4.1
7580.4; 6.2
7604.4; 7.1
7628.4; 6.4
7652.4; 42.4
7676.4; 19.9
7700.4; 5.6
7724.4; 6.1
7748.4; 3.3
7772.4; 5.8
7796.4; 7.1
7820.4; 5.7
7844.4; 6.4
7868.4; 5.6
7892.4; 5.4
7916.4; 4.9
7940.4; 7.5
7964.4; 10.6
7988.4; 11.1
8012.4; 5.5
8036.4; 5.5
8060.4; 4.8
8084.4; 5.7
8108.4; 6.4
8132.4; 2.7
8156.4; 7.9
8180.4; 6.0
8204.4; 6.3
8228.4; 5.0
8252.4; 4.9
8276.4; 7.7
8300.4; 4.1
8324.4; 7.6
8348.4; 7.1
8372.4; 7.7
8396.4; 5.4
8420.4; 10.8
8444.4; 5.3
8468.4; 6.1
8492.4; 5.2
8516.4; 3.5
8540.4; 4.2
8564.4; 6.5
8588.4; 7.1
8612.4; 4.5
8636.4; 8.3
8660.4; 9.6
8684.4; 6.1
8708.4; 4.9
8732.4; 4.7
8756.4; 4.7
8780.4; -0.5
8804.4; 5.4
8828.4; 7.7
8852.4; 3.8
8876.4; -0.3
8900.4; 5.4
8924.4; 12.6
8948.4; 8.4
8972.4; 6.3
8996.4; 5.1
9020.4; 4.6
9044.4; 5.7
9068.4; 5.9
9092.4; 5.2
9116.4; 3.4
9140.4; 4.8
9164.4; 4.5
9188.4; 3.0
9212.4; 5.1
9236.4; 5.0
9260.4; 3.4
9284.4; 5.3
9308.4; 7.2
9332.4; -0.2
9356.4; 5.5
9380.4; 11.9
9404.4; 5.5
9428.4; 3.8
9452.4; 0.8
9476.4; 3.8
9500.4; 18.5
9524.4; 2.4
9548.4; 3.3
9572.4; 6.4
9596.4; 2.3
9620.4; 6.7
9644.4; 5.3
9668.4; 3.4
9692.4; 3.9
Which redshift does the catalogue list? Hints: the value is 1.05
